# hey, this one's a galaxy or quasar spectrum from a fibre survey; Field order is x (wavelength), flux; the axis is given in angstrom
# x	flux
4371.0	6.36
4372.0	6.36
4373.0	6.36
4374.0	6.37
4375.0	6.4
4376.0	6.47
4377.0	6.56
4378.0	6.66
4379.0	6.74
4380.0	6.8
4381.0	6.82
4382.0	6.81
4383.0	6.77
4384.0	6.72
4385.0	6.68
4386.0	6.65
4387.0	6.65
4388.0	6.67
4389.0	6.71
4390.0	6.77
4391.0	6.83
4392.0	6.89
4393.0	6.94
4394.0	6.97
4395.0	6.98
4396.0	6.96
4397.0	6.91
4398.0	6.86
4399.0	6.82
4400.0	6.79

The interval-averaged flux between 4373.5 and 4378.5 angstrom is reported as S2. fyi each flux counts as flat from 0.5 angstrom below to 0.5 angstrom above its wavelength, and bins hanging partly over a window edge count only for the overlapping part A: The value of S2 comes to 6.49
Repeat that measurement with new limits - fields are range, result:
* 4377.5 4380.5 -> 6.73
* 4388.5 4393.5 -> 6.83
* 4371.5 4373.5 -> 6.36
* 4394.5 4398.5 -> 6.93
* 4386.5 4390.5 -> 6.7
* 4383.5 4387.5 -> 6.68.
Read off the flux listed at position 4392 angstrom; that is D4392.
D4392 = 6.89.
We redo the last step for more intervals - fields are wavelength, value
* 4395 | 6.98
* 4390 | 6.77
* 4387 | 6.65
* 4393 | 6.94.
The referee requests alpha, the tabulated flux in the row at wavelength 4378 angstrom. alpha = 6.66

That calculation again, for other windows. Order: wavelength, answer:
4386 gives 6.65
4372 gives 6.36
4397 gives 6.91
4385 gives 6.68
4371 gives 6.36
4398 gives 6.86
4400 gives 6.79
